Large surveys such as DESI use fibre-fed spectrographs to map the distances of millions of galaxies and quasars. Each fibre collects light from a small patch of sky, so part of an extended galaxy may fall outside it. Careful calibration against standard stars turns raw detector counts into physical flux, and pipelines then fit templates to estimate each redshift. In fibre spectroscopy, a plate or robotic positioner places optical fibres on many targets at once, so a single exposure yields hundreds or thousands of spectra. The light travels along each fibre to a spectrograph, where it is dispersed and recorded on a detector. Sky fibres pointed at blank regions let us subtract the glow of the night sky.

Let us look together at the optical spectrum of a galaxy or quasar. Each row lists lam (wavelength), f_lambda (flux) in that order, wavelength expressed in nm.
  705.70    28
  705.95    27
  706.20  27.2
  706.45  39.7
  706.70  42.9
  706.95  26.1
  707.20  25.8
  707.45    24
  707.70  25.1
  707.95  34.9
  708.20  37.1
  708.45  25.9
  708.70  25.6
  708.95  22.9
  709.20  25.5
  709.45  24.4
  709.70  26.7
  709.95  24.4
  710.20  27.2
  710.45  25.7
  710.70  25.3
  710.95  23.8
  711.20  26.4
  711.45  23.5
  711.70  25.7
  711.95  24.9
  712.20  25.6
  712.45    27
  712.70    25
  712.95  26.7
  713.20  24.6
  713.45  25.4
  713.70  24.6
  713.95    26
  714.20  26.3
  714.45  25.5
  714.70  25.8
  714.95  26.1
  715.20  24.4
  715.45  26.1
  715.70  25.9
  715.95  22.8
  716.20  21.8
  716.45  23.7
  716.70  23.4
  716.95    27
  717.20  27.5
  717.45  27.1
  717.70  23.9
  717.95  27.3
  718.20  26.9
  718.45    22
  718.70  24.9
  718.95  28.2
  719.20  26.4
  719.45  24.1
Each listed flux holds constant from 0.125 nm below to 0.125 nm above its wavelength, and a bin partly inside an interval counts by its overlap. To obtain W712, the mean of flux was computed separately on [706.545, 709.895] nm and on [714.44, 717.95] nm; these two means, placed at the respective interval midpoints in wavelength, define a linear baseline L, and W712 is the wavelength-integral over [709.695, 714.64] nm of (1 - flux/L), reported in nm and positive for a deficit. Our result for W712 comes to 0.22 nm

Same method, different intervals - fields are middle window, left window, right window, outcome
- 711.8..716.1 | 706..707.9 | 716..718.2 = 0.21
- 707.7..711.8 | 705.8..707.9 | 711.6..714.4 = 0.20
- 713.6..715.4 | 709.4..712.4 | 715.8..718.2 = -0.03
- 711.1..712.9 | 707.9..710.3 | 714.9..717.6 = 0.06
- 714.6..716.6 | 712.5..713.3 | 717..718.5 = 0.10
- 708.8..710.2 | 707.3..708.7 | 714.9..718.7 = 0.16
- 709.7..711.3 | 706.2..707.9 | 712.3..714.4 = 0.13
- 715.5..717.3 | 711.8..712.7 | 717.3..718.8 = 0.06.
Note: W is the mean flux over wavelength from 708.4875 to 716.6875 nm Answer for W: 25.1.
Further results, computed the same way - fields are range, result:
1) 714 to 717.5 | 25.2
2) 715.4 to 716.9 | 24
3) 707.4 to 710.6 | 26.9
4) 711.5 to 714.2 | 25.5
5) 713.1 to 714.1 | 25.2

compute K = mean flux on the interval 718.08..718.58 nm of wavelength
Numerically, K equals 24.4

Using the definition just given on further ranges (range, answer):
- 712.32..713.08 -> 26.2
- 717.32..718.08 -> 26.1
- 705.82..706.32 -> 27.1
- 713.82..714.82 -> 25.9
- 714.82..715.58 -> 25.5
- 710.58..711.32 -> 25.2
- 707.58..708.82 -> 29.8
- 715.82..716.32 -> 22.3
